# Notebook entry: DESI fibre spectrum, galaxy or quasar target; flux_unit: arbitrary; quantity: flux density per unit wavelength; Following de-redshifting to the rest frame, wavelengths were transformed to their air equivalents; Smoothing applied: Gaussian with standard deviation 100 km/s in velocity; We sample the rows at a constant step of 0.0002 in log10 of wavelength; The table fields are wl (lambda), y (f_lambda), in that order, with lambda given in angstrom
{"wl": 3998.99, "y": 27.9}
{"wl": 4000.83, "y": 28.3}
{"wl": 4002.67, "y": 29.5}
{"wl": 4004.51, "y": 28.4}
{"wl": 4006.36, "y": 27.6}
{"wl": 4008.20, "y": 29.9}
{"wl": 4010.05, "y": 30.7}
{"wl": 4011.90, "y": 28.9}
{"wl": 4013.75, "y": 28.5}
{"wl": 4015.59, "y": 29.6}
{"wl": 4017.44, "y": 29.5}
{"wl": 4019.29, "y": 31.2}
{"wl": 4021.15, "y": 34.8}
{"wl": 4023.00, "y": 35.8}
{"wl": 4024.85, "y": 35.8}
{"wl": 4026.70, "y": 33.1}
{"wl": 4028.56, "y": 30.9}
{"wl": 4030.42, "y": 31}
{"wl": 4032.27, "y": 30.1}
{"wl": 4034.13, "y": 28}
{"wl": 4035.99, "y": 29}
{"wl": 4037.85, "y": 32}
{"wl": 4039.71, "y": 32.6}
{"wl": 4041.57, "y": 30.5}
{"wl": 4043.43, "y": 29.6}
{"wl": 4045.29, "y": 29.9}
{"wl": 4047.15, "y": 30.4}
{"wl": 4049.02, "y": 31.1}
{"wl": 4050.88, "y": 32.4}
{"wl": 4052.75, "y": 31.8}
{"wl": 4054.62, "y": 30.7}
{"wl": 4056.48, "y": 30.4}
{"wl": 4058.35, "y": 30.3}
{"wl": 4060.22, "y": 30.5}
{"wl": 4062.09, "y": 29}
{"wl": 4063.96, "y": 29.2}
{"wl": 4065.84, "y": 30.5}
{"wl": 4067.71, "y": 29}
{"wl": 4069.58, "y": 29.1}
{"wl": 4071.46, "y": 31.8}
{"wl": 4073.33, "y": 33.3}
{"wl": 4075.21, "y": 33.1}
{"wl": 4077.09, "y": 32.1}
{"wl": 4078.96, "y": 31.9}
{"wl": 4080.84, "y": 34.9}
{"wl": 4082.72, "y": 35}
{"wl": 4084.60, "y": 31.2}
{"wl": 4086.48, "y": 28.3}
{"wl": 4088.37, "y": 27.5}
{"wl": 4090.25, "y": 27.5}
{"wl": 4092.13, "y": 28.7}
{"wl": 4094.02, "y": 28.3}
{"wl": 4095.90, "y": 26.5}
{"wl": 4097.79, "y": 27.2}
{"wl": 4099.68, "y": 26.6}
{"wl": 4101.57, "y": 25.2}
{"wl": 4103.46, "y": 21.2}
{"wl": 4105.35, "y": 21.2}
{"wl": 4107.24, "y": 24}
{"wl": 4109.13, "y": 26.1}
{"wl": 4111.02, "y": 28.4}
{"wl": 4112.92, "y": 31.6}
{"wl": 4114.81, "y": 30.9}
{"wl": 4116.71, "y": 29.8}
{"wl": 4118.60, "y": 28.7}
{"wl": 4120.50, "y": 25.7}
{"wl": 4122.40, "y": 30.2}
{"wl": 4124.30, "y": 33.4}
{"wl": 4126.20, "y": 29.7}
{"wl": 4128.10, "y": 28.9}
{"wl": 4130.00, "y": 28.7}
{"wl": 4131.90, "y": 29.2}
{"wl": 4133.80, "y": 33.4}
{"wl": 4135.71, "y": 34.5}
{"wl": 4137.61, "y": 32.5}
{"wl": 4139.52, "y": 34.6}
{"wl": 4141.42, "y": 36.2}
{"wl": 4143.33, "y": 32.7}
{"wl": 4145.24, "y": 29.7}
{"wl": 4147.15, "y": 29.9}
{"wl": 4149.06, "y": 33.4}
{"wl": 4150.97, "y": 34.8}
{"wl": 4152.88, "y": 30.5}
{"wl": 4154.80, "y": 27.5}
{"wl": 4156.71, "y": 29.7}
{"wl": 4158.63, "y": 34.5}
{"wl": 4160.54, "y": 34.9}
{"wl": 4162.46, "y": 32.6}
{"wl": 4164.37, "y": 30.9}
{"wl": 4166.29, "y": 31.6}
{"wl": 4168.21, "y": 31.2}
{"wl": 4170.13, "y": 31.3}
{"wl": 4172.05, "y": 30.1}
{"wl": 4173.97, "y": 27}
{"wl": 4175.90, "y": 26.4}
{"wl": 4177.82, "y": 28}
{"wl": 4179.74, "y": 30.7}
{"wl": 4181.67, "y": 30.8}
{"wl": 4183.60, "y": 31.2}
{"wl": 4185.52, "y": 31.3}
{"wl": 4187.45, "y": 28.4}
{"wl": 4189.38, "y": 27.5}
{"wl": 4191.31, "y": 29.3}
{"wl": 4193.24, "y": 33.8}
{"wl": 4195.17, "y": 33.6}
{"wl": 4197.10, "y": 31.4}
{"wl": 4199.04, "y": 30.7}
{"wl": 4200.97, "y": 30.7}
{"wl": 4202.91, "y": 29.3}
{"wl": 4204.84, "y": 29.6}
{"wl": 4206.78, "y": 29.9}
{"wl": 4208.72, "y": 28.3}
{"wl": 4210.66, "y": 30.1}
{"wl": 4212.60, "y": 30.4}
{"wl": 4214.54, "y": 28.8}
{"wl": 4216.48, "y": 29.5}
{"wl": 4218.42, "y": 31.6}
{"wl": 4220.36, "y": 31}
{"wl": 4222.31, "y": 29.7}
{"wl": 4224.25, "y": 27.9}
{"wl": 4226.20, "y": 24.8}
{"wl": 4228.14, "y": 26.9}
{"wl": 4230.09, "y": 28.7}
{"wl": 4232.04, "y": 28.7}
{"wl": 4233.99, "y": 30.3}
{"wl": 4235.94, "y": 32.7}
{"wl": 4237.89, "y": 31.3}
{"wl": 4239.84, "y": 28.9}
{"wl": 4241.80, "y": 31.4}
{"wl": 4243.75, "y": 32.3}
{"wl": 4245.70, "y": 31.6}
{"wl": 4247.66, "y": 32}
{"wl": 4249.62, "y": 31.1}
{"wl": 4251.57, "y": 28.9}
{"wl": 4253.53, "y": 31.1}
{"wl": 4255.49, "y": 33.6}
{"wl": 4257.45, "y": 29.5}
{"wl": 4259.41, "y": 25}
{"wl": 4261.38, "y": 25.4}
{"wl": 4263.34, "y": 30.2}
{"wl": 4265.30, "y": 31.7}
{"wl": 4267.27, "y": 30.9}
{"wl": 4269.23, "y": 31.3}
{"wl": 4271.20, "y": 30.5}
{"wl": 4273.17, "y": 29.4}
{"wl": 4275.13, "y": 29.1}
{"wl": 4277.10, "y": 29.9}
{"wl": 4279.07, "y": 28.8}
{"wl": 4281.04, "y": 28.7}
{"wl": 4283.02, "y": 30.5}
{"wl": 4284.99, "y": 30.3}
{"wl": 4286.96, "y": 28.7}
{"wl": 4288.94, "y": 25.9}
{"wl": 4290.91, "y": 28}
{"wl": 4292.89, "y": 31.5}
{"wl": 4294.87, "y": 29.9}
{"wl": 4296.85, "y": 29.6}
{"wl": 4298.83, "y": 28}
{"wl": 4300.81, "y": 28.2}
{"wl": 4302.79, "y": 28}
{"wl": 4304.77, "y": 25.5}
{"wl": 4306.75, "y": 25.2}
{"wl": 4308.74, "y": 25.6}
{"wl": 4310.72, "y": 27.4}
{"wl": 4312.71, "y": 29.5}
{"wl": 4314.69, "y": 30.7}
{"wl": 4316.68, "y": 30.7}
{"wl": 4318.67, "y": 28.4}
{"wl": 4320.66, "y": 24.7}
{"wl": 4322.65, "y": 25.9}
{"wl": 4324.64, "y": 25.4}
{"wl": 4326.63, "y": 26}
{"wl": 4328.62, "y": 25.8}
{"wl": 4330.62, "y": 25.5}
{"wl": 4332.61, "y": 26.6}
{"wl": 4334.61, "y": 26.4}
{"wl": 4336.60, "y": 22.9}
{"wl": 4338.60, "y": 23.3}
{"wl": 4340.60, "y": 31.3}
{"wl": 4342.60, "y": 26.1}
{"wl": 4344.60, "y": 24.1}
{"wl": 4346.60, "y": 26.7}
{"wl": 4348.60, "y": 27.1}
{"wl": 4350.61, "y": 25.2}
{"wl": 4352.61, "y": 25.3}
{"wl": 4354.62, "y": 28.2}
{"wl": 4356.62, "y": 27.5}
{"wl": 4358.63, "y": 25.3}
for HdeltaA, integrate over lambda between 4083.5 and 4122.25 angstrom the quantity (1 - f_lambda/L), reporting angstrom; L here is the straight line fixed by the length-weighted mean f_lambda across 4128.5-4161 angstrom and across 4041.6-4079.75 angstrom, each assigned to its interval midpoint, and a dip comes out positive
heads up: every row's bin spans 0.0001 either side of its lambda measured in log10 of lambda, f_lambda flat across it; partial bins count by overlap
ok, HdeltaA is 5.1 angstrom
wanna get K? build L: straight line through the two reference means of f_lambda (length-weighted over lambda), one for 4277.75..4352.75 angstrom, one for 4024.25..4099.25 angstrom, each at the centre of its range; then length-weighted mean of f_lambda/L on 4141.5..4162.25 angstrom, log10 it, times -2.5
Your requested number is -0.09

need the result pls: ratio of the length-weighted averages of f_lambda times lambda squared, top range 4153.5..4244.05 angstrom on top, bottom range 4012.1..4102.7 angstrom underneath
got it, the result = 1.06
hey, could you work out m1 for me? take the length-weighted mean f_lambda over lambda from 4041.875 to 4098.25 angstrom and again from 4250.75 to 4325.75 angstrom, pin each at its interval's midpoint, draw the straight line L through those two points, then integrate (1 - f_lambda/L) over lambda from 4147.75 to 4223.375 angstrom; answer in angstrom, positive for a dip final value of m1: -2.7 angstrom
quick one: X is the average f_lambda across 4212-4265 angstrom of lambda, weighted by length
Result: 29.8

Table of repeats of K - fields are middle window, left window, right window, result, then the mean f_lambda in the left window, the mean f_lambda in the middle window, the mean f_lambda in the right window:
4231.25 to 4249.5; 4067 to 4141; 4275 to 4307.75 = -0.081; 29.5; 31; 28.6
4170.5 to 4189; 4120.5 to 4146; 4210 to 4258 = 0.058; 31.6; 29.3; 30.1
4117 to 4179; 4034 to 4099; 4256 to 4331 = -0.048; 30.4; 31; 28.3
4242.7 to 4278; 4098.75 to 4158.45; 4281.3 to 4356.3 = -0.082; 29.7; 30.2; 27.3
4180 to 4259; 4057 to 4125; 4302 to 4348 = -0.092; 29.1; 30.2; 26.6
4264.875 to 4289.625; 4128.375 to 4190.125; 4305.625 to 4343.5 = -0.064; 31.1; 29.7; 26.7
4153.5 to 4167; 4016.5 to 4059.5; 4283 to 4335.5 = -0.070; 31.3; 31.6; 27.6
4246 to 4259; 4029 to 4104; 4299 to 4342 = -0.116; 30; 30.8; 26.8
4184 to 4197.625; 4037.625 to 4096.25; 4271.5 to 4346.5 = -0.061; 30.6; 30.8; 27.6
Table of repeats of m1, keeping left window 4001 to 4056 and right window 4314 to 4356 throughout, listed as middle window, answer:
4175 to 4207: -1.9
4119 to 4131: 0.0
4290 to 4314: -1.0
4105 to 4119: 0.8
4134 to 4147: -1.8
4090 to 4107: 2.3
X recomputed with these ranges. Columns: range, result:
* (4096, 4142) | 29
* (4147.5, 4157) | 31.2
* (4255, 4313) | 28.8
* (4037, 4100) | 30.4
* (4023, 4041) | 31.6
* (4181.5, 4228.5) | 29.9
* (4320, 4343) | 25.8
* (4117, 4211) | 30.8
